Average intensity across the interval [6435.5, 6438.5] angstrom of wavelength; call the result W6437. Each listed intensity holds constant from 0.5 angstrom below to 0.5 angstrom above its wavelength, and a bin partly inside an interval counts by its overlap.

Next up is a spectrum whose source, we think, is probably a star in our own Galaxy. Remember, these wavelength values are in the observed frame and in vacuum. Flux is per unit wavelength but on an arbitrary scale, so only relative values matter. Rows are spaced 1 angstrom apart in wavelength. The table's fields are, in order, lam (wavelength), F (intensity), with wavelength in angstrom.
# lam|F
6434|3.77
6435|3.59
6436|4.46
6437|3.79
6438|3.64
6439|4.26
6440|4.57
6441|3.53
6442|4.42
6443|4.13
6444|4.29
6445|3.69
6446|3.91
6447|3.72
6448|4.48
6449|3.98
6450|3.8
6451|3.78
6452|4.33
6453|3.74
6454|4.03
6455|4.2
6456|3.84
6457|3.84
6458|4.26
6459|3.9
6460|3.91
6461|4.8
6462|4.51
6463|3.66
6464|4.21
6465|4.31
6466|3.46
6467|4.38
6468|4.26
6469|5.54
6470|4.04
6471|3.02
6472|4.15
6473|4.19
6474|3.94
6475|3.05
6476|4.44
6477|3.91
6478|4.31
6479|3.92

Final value 3.96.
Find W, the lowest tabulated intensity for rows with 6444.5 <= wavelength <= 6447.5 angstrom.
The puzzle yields 3.69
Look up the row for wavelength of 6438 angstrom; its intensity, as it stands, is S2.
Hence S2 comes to 3.64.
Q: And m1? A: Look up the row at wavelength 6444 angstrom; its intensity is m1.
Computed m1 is 4.29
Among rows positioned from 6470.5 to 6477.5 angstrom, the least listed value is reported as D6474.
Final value 3.02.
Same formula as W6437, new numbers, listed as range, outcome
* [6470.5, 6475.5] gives 3.67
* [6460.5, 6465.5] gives 4.3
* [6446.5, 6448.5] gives 4.1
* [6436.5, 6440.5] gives 4.07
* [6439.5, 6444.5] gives 4.19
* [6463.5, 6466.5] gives 3.99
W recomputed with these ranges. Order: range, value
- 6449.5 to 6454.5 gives 3.74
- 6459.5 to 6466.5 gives 3.46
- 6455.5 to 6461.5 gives 3.84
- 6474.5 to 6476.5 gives 3.05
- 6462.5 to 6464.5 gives 3.66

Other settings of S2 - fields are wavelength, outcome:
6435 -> 3.59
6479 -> 3.92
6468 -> 4.26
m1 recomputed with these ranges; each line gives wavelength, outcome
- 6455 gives 4.2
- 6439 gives 4.26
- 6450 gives 3.8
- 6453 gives 3.74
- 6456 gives 3.84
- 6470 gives 4.04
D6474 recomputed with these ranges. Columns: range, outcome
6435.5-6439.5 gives 3.64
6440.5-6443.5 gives 3.53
